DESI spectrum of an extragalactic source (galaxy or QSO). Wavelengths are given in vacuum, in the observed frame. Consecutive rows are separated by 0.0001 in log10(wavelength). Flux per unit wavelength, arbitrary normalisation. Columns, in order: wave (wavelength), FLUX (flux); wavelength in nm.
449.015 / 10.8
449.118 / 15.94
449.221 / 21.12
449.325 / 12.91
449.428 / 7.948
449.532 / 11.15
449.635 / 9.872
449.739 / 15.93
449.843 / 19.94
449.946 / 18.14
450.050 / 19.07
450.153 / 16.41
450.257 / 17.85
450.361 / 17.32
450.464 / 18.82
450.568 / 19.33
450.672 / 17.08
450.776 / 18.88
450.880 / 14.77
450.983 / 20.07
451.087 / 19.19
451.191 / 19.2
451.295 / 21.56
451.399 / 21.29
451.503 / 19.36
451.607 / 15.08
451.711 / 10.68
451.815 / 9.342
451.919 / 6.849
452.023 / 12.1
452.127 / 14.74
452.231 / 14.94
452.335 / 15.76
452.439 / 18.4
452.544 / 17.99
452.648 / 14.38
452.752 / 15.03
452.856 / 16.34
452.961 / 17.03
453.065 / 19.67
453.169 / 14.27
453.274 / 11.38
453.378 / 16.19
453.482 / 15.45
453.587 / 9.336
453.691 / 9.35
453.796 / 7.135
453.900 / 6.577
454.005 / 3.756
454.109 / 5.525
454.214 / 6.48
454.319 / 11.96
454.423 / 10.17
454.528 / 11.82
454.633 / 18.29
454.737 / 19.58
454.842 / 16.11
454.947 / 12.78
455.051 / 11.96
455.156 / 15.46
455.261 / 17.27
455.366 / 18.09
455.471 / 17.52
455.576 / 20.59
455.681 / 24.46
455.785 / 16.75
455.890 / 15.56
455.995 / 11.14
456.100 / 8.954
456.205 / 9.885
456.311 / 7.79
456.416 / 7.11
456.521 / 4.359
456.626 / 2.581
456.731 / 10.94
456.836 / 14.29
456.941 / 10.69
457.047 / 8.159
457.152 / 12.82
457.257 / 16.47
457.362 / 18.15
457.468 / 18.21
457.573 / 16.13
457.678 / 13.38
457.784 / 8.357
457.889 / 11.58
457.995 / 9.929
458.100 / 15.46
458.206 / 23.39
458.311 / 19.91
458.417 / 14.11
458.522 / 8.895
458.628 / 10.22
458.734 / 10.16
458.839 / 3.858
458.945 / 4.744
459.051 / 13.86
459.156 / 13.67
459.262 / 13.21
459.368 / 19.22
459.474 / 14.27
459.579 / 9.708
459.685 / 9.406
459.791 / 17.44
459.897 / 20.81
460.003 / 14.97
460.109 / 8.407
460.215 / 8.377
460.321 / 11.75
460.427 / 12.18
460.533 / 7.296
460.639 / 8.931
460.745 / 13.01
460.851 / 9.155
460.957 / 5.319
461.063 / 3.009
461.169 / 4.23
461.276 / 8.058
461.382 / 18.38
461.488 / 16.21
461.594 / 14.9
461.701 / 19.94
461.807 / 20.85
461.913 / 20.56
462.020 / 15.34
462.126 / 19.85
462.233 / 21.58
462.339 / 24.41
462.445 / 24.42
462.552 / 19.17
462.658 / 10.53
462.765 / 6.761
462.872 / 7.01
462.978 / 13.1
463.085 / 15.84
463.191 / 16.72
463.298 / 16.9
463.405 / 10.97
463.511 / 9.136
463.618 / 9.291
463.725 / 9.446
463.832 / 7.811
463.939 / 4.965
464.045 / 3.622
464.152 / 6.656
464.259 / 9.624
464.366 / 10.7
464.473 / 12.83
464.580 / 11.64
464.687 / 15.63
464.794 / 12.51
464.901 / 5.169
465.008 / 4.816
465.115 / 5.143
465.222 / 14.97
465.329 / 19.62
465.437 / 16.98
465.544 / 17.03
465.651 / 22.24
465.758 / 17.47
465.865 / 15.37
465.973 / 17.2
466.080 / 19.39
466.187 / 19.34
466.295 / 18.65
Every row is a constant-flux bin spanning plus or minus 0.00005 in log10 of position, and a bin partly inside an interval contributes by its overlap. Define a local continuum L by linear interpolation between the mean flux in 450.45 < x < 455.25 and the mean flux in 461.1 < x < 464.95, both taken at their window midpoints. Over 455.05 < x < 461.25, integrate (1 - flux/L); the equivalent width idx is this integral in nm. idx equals 0.65 nm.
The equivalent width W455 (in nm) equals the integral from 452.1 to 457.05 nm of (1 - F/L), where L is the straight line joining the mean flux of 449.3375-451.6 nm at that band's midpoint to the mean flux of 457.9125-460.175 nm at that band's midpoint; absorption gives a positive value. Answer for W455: 0.72 nm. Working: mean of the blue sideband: 17.2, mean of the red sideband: 13.1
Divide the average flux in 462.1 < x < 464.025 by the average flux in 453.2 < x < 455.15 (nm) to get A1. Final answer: 1.18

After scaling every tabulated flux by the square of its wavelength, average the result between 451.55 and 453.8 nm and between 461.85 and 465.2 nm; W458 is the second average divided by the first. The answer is 0.9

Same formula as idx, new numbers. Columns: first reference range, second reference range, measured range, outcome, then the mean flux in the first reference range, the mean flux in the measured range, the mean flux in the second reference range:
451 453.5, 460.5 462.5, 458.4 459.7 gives 0.33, 15.7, 11.2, 14.6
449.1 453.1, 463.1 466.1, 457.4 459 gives 0.17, 16.2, 12.6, 12.3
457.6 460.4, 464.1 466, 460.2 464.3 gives 0.12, 12.7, 12.5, 13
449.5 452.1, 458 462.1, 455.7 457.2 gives 0.40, 16.4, 10.4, 12.7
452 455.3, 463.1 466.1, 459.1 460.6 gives -0.02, 13.3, 12.9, 12.3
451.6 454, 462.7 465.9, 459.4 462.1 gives -0.12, 13.2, 12.6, 11.6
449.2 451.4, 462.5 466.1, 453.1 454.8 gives 0.49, 17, 11.2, 12.2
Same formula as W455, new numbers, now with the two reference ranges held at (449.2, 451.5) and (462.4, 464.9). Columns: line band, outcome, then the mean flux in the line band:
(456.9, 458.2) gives 0.03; 13.7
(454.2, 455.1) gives 0.10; 13.5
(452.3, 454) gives 0.24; 13.7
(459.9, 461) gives 0.20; 10.5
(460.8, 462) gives -0.06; 12.9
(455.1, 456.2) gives -0.10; 16.3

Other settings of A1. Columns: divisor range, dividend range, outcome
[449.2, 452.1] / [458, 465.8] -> 0.80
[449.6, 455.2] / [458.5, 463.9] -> 0.87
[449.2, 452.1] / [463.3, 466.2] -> 0.76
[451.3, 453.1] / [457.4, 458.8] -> 0.90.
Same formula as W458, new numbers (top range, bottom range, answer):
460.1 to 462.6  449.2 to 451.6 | 0.86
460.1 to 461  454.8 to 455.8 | 0.57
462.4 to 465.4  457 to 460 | 0.86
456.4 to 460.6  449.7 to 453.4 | 0.77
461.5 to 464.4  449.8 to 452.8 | 0.87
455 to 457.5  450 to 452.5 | 0.82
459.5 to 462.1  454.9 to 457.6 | 0.96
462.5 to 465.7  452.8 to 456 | 0.87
